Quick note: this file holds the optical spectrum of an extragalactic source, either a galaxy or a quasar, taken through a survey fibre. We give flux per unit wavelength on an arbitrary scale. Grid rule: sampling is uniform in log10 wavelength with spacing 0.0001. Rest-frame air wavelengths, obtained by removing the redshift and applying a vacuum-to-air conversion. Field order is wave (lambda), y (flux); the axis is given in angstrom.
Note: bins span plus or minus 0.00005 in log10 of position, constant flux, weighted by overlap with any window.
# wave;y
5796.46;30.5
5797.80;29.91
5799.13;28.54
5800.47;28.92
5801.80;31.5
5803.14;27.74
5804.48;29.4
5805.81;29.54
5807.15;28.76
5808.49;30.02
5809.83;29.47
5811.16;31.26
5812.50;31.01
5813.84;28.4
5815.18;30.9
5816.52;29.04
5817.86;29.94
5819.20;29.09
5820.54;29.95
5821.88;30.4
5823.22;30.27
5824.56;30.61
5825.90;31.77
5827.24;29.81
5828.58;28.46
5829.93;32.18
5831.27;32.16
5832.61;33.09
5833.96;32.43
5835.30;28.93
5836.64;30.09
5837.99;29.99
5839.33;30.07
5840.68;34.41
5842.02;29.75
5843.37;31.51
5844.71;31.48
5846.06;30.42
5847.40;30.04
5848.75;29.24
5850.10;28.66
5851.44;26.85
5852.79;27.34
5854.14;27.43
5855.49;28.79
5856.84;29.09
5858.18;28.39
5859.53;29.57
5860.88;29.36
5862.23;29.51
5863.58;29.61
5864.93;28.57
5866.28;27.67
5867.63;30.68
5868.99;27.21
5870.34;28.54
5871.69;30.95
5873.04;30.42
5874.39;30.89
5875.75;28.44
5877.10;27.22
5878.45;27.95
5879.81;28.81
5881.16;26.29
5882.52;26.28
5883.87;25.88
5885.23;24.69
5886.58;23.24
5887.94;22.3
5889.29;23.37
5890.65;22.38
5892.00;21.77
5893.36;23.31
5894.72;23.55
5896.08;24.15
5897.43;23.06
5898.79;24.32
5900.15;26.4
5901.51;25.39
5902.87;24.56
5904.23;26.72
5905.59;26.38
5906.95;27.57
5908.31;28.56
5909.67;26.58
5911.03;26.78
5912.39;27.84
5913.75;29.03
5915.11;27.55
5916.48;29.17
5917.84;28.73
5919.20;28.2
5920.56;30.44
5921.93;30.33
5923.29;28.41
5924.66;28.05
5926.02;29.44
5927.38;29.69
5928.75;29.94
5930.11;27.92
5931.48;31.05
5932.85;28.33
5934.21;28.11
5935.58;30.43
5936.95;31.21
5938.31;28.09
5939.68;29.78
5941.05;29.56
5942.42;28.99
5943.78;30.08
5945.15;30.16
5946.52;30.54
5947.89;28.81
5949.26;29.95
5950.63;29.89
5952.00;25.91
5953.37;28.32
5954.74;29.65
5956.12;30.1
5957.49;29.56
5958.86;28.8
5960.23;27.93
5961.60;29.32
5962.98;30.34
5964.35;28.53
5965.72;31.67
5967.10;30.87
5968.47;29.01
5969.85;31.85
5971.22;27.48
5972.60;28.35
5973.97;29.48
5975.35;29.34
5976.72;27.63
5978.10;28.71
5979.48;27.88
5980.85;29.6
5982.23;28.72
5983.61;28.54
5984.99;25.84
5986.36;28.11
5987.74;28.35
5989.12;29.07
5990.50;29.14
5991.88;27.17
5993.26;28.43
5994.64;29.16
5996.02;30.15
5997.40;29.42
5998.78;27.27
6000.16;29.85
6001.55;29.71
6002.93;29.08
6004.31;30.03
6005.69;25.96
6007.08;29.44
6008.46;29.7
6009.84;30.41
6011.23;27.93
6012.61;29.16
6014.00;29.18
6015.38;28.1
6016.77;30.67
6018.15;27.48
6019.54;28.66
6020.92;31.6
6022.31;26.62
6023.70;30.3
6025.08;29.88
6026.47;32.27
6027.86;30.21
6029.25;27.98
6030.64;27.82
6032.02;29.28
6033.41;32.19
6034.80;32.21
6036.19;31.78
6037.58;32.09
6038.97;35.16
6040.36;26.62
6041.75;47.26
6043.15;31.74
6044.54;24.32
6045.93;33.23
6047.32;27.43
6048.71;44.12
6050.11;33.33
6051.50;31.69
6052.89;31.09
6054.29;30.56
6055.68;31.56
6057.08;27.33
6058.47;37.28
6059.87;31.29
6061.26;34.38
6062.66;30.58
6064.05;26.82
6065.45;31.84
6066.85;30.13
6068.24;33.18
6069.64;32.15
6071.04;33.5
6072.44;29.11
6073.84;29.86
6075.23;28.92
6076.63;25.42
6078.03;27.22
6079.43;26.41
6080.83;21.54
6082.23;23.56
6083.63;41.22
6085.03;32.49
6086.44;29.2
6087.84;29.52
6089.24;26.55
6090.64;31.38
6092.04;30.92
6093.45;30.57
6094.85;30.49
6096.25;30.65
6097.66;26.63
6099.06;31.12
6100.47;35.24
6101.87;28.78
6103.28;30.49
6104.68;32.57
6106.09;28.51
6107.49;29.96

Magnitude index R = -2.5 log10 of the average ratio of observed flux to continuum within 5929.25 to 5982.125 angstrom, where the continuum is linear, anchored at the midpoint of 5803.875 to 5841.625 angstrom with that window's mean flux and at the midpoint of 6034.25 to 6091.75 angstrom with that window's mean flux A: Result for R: 0.05 mag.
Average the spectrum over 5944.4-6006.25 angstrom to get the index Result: 29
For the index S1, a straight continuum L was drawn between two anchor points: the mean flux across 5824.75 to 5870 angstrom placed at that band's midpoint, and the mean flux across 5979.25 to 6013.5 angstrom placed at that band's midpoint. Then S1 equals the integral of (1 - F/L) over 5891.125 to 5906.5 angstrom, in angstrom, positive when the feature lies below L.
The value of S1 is 2.6 angstrom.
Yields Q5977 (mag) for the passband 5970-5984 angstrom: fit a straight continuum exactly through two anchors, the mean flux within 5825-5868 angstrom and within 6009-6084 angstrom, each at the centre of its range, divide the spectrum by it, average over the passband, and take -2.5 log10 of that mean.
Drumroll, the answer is 0.061 mag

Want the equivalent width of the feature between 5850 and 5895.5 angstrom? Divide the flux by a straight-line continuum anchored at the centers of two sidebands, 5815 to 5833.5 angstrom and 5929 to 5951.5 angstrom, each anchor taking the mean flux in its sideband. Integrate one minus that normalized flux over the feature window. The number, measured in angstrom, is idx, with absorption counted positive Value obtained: 4.47 angstrom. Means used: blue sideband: 30.6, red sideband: 29.5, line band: 27.2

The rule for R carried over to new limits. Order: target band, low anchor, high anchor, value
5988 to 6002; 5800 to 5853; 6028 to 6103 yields 0.06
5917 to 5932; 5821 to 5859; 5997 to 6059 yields 0.04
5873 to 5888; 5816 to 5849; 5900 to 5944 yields 0.10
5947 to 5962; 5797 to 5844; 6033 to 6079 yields 0.08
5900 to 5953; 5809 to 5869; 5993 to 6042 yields 0.05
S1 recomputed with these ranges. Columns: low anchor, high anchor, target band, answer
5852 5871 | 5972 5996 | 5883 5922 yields 3.7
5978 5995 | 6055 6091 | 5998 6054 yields -2.7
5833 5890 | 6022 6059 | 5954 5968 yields 0.3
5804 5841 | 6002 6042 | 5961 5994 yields 1.4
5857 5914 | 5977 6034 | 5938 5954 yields -0.8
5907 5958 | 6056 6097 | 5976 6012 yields 1.0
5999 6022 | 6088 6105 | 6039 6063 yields -2.4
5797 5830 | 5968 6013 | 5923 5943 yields -0.1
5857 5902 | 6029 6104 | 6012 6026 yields 0.3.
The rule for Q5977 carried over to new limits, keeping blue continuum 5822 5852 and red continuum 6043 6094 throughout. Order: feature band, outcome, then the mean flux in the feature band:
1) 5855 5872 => 0.06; 29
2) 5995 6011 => 0.05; 29.1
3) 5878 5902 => 0.24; 24.6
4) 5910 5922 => 0.08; 28.5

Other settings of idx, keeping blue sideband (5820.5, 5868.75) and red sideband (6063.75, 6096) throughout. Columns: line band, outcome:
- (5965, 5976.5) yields 0.1 angstrom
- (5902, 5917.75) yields 1.3 angstrom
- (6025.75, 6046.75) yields -1.3 angstrom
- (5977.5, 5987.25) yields 0.5 angstrom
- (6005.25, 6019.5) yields 0.4 angstrom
